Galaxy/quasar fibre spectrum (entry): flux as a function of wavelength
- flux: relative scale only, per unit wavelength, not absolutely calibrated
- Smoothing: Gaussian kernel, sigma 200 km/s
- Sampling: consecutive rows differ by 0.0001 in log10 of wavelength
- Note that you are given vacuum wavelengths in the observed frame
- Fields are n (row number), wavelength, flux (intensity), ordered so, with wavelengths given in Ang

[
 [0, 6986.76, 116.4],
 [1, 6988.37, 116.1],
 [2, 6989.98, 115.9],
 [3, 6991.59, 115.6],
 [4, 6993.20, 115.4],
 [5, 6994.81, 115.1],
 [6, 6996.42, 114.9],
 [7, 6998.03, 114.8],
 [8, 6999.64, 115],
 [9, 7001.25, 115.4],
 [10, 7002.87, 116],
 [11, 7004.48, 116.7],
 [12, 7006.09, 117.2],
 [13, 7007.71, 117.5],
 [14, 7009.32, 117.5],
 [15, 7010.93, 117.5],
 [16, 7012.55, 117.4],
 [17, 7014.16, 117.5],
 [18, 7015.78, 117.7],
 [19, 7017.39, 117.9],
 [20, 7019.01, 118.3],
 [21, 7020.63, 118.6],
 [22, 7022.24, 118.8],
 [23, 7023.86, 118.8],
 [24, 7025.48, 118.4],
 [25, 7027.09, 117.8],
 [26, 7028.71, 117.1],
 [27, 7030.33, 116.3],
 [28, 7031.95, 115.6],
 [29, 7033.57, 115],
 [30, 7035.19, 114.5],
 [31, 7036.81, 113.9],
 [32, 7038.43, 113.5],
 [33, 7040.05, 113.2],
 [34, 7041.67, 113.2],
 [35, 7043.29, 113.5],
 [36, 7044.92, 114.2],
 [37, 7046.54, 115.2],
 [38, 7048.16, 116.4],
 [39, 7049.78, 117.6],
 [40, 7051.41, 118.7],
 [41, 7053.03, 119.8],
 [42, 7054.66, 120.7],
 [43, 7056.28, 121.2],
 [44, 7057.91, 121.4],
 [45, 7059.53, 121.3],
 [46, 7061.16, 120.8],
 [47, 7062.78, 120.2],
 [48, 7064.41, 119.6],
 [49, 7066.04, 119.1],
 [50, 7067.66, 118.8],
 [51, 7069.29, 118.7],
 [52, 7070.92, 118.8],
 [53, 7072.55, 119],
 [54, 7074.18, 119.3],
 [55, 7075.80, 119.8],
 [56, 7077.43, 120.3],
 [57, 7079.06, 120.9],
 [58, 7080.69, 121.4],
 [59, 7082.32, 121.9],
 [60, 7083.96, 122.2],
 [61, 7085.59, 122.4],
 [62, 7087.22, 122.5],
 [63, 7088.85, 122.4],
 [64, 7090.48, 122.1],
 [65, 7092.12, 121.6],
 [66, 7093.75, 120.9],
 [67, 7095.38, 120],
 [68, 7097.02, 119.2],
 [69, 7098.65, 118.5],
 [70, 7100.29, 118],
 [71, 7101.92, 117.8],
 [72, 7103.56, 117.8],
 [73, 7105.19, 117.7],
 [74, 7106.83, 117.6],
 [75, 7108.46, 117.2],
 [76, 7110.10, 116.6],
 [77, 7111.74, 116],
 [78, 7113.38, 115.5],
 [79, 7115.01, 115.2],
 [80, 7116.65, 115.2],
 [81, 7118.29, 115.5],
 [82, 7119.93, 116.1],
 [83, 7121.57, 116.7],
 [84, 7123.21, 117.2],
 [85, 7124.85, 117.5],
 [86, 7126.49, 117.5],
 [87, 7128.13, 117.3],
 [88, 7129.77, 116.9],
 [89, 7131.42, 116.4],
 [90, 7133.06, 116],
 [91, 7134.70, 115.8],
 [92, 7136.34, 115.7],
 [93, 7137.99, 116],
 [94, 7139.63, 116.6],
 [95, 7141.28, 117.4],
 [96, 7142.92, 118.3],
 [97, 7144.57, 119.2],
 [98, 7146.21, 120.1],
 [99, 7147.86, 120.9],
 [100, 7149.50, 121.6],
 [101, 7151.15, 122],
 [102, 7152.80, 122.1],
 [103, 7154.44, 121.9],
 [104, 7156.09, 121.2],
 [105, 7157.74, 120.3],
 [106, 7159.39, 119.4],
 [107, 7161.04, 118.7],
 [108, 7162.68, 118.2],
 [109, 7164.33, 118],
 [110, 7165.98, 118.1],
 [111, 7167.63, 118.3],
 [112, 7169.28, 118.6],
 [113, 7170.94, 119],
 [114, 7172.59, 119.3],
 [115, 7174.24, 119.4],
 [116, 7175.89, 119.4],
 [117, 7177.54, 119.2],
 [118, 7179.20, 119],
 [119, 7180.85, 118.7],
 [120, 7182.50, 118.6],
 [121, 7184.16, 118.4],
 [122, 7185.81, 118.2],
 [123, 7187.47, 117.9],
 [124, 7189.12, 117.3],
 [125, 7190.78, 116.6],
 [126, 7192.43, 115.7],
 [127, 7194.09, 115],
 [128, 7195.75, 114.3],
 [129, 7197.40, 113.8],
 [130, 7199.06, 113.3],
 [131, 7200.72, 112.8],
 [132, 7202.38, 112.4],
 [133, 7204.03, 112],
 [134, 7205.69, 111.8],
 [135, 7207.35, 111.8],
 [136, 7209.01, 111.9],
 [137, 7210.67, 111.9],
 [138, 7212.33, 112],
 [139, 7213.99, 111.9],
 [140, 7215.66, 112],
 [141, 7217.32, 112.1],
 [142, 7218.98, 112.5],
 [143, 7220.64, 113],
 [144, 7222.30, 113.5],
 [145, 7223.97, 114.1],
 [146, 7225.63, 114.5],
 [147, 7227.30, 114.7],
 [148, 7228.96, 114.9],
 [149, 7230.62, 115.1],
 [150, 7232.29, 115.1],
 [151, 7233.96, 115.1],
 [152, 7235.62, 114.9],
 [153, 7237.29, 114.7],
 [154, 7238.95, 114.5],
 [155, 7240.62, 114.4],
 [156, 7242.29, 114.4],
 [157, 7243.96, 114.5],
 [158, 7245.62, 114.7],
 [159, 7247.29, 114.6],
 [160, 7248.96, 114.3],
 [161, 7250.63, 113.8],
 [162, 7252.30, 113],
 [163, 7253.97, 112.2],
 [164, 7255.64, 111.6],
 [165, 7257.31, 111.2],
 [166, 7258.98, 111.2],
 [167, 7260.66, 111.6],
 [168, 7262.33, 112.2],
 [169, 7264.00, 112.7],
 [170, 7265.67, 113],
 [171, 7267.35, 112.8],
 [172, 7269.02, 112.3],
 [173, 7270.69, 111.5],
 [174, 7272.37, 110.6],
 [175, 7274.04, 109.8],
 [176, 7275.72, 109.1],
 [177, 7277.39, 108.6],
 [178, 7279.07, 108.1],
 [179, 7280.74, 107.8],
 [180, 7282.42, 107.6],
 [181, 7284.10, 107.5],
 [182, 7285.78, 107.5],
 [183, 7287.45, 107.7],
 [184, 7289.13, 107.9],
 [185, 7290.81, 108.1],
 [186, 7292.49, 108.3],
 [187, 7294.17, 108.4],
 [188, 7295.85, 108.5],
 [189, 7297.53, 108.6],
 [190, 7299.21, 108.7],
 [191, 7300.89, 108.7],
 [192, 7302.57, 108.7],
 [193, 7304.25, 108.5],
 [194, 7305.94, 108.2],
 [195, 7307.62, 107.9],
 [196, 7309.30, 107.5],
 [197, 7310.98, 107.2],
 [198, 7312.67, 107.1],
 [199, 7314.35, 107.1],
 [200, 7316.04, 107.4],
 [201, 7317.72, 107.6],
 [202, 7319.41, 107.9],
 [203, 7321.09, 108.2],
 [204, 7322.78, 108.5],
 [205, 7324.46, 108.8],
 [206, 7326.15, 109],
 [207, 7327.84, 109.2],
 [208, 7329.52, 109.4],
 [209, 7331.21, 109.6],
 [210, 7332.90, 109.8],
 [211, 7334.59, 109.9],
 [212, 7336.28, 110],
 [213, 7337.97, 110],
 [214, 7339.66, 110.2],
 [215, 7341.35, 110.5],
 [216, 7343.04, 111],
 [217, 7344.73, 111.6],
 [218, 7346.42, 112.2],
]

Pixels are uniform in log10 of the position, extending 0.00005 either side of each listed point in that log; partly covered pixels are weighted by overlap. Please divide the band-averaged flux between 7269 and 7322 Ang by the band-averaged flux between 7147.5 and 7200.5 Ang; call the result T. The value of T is 0.91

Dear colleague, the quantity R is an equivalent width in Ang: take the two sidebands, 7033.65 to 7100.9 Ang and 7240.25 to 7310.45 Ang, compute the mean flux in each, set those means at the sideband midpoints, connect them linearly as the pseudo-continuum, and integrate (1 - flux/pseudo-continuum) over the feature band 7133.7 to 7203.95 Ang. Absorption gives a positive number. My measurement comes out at -2.0 Ang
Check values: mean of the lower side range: 119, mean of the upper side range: 110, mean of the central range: 118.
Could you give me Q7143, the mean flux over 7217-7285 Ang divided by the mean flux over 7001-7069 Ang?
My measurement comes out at 1.0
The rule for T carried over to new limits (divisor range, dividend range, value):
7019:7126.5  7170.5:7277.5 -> 0.97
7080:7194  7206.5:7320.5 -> 0.94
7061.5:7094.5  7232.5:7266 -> 0.94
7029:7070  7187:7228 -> 0.97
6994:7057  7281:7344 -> 0.93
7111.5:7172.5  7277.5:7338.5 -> 0.92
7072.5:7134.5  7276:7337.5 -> 0.91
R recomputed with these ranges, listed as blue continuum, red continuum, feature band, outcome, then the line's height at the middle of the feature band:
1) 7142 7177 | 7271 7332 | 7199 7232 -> 0.7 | 115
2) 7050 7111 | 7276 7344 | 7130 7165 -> -0.7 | 117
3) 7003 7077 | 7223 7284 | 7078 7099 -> -0.9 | 117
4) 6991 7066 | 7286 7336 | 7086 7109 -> -0.9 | 115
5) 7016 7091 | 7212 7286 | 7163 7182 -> -0.7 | 115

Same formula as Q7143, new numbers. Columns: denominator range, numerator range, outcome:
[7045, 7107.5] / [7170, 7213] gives 0.97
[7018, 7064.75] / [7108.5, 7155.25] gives 1.00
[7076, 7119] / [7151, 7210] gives 0.98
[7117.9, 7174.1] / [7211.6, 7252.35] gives 0.96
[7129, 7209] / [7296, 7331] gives 0.92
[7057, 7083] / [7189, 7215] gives 0.94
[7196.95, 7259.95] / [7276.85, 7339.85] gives 0.96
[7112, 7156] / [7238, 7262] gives 0.96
